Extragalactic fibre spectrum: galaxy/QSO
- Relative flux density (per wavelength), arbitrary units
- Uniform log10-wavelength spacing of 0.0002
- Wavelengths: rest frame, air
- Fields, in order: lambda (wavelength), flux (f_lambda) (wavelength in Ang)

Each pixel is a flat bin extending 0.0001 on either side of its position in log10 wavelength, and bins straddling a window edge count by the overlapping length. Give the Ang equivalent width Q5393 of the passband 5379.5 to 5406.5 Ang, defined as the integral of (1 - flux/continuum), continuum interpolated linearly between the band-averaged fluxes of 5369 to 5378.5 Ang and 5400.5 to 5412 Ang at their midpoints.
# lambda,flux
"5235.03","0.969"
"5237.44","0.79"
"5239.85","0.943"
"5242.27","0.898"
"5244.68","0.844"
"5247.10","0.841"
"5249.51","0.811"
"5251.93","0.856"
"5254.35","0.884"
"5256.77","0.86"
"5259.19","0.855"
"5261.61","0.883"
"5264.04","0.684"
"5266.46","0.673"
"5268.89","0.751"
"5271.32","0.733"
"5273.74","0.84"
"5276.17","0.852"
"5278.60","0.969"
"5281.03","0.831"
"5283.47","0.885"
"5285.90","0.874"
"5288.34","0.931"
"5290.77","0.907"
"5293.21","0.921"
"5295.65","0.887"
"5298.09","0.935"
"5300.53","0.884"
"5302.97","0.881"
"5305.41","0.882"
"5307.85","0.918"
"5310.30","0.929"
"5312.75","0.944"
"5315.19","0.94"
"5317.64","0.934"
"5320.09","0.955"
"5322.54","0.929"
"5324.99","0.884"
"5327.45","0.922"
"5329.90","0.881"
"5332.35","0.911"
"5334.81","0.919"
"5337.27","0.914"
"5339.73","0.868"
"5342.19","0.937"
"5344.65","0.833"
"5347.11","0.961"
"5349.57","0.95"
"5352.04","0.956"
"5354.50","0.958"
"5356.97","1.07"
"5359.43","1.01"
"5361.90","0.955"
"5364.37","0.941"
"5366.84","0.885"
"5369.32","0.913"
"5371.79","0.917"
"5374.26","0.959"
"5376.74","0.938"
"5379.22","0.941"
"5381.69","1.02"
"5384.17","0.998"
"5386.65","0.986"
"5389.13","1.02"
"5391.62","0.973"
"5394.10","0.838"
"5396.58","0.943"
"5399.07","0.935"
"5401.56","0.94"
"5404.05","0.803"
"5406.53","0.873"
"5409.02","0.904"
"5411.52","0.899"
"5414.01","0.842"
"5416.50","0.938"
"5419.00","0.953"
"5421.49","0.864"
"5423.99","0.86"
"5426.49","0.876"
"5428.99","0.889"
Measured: -1.2 Ang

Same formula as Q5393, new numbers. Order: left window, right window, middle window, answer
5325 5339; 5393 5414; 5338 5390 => -3.1 Ang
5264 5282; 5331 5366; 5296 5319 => -1.4 Ang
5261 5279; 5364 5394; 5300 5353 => -2.6 Ang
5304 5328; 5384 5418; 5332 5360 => -0.6 Ang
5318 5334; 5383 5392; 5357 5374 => 0.3 Ang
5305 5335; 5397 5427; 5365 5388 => -1.2 Ang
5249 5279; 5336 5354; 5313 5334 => -0.7 Ang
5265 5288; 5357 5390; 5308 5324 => -1.0 Ang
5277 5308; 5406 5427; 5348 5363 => -1.5 Ang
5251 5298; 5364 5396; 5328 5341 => 0.1 Ang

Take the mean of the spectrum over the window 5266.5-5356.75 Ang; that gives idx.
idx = 0.899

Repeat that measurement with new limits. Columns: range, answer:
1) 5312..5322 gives 0.943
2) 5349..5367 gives 0.971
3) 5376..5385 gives 0.976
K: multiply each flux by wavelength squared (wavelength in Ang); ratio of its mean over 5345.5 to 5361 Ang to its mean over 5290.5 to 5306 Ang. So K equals 1.1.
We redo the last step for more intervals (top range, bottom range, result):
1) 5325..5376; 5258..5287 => 1.17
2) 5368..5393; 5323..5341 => 1.09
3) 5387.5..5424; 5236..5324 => 1.09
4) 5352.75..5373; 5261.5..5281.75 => 1.24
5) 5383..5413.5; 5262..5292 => 1.17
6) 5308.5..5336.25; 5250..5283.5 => 1.14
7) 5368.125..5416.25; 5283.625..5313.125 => 1.06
